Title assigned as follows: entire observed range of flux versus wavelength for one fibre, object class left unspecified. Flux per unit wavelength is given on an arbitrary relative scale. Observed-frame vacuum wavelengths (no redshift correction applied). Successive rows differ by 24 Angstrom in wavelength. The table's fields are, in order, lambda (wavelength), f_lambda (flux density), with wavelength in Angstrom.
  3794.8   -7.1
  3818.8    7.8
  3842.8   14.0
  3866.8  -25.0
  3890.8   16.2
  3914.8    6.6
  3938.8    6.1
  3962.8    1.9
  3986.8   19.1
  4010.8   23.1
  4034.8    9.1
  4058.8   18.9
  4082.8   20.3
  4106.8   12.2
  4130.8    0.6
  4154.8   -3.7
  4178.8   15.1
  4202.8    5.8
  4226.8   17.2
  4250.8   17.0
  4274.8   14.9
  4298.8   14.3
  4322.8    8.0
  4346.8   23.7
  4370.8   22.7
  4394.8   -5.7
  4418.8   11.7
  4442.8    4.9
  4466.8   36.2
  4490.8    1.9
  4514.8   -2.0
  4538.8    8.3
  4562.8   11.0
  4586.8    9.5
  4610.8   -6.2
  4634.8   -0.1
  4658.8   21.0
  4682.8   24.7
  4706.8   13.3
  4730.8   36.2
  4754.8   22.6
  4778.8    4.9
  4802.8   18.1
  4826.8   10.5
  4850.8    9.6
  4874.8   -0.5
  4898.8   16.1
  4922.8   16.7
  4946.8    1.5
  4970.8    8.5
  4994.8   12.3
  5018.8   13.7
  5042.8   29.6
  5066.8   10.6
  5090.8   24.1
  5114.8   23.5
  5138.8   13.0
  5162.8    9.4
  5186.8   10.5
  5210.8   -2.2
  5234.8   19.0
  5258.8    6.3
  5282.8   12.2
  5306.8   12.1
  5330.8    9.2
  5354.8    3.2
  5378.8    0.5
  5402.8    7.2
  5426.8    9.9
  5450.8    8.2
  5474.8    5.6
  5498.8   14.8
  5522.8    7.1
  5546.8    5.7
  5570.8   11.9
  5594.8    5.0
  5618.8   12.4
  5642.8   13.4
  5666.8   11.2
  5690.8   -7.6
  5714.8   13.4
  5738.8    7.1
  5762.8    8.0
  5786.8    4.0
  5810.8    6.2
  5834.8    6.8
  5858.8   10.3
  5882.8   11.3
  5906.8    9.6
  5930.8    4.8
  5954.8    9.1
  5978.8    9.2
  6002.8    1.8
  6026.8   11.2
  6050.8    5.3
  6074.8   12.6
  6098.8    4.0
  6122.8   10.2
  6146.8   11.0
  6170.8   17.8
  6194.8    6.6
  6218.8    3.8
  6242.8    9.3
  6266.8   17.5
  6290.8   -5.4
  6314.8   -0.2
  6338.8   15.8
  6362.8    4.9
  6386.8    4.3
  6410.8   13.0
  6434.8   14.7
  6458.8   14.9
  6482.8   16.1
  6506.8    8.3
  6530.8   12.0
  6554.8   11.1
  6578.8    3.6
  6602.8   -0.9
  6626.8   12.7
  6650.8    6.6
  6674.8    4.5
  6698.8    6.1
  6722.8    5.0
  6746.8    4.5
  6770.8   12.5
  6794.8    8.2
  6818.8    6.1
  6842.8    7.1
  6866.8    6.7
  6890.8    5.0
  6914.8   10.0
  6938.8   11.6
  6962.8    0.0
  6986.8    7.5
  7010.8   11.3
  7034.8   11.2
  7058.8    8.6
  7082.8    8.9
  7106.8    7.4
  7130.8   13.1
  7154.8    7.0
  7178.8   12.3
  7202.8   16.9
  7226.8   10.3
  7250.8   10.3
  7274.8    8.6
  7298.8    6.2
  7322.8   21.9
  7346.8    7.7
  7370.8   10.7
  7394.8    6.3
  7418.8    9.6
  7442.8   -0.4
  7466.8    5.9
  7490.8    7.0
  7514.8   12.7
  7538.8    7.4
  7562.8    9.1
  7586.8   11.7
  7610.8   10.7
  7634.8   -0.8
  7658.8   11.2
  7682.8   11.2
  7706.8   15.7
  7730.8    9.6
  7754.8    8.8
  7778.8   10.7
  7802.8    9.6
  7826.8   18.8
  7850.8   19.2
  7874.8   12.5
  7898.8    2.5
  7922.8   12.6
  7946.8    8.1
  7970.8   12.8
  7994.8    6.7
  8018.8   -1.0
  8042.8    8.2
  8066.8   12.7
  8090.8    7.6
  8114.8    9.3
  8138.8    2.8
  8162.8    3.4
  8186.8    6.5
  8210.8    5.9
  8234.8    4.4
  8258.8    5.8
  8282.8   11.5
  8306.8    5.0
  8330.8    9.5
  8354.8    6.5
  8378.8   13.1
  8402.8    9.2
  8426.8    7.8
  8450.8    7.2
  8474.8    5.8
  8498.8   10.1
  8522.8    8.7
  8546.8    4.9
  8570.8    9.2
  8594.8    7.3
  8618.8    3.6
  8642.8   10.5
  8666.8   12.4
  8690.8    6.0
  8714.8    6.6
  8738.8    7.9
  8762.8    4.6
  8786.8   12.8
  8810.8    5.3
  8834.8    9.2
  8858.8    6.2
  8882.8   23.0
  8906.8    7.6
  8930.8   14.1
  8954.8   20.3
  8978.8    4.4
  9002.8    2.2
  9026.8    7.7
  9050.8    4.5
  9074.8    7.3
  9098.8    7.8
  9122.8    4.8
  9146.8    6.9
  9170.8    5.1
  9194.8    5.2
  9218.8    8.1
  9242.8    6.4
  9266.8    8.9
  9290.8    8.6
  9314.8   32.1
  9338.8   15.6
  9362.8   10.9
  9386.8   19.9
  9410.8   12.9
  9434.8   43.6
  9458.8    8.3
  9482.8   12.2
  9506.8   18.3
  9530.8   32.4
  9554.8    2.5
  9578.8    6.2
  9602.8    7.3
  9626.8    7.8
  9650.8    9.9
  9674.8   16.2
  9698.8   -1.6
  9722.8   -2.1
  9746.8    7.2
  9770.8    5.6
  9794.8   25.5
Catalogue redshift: 0.10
